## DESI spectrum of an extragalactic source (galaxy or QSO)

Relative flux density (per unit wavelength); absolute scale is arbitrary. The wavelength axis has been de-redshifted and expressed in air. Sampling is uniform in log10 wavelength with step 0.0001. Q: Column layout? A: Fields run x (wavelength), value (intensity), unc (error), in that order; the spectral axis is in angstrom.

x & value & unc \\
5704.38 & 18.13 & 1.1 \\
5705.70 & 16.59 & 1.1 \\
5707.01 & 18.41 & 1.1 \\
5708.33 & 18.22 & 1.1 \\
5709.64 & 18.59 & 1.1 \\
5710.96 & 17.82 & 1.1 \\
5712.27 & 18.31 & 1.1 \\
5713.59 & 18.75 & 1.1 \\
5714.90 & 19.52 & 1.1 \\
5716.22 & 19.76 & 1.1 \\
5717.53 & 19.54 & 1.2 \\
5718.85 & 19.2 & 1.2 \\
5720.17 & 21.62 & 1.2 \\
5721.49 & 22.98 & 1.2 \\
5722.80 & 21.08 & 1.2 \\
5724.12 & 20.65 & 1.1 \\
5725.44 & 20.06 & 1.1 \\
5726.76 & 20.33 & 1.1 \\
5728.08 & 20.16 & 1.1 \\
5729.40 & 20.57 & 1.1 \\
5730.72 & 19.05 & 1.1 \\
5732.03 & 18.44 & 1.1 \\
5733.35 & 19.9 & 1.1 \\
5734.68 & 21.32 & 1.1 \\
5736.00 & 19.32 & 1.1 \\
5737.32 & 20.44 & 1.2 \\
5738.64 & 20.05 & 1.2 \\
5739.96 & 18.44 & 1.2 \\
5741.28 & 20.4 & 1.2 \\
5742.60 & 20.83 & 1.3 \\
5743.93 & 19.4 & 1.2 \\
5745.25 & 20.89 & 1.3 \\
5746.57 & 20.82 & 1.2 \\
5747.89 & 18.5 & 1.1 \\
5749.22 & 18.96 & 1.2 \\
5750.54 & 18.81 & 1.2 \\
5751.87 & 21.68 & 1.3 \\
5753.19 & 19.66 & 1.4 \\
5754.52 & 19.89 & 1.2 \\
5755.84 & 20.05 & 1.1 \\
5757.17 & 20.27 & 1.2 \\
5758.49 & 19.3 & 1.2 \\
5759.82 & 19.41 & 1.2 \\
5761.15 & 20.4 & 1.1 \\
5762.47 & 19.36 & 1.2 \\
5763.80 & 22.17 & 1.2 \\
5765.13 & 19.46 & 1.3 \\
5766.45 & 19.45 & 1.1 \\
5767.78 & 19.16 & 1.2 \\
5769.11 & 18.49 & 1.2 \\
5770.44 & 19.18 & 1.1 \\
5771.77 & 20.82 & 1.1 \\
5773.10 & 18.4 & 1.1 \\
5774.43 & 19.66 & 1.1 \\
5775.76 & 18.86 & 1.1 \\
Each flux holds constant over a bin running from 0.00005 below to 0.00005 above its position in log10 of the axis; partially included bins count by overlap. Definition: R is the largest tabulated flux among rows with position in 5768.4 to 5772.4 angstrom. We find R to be 20.82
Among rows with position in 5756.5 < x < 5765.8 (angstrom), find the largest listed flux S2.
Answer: 22.17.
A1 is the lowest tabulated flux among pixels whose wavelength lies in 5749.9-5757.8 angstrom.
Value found 18.81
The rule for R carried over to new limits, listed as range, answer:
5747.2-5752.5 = 21.68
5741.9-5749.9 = 20.89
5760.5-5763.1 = 20.4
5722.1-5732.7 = 21.08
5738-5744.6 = 20.83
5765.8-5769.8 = 19.45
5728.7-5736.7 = 21.32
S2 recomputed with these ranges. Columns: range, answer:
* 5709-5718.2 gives 19.76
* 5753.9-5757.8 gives 20.27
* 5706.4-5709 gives 18.41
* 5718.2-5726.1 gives 22.98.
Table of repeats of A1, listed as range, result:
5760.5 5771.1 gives 18.49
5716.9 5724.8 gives 19.2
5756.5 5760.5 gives 19.3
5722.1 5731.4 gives 19.05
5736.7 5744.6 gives 18.44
